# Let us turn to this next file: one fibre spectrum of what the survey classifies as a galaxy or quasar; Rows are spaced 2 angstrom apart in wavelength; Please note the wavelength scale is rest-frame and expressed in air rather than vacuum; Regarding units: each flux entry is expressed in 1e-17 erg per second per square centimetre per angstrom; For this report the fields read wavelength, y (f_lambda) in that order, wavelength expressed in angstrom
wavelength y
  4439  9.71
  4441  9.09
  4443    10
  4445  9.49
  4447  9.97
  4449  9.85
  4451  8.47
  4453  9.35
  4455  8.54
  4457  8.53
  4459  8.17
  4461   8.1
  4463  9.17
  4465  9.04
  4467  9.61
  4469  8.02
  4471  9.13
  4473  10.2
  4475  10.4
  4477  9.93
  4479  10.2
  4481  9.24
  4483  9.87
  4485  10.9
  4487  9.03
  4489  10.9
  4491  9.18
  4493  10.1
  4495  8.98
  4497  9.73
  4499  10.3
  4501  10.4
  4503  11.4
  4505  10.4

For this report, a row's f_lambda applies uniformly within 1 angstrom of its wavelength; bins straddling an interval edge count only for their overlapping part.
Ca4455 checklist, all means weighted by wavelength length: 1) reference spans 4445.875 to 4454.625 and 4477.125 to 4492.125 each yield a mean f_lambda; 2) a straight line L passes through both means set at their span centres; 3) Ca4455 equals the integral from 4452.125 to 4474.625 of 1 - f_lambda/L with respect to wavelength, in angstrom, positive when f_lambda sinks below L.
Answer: 1.5 angstrom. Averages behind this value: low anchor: 9.35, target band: 8.94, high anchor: 9.91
